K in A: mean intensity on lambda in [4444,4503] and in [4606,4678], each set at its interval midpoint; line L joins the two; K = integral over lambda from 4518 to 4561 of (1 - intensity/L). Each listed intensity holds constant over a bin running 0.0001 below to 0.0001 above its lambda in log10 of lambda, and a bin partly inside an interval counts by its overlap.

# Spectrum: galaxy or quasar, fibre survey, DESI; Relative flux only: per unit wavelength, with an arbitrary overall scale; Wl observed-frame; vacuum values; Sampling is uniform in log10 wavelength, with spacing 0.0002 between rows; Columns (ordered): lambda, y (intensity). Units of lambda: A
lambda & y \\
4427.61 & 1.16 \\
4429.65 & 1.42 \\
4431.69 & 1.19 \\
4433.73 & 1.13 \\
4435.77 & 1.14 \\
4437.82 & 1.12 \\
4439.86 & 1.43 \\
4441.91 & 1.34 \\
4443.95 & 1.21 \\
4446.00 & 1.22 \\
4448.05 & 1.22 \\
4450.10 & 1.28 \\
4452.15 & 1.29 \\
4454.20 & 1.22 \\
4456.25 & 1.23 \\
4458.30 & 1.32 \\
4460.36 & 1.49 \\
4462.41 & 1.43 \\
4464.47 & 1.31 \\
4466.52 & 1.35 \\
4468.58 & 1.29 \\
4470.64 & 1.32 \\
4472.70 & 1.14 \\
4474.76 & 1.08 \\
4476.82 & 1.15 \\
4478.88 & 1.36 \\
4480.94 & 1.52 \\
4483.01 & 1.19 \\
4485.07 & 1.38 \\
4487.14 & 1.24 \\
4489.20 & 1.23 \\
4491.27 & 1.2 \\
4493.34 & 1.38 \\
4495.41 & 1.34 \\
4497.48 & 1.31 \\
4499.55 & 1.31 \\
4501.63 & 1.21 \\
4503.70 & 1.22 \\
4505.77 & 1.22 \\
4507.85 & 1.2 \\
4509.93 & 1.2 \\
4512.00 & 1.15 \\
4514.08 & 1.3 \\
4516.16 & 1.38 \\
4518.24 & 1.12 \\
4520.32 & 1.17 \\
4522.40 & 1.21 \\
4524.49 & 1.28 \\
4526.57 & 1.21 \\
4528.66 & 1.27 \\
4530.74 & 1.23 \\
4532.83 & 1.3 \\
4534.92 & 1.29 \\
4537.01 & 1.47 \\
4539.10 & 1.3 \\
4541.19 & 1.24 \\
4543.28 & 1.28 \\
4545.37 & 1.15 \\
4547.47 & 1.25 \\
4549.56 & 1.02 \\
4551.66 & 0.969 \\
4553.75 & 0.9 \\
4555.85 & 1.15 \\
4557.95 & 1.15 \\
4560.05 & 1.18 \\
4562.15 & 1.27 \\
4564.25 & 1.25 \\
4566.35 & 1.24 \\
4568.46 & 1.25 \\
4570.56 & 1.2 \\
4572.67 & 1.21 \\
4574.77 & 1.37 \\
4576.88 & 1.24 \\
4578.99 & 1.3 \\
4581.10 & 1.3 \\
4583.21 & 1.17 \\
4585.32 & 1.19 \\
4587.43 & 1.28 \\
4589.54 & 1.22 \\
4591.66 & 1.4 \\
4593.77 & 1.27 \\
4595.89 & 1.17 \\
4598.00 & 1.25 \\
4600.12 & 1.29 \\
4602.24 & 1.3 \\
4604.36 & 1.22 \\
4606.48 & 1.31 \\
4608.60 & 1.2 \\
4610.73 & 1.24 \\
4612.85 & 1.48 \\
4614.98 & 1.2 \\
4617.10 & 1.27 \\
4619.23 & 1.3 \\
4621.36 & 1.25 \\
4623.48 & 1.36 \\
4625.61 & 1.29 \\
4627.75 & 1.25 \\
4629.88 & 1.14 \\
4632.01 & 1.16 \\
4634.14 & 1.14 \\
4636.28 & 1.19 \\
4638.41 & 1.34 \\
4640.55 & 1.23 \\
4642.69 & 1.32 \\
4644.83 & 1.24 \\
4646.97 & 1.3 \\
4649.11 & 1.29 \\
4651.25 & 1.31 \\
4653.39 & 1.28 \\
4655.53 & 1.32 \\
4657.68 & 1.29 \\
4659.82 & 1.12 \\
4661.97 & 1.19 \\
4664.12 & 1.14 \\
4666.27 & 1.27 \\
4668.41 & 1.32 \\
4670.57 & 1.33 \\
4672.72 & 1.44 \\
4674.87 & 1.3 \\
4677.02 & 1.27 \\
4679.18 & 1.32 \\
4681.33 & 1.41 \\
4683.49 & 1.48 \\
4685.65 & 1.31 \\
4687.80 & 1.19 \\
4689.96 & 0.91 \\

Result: 2.7 A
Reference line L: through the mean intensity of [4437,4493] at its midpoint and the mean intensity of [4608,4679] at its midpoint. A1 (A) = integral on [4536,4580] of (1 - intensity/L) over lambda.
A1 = 2.3 A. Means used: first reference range 1.28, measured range 1.21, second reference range 1.27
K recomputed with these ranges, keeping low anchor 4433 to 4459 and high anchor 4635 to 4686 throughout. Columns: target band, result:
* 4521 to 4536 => 0.08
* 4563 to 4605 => 0.57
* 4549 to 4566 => 1.99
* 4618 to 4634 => 0.49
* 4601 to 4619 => 0.01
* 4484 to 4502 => -0.55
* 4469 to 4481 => 0.07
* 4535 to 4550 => 0.10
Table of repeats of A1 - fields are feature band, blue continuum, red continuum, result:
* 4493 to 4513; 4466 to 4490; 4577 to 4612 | 0.28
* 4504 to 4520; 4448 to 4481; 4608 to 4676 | 0.77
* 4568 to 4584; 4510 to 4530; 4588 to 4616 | 0.04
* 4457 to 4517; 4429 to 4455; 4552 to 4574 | -3.13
